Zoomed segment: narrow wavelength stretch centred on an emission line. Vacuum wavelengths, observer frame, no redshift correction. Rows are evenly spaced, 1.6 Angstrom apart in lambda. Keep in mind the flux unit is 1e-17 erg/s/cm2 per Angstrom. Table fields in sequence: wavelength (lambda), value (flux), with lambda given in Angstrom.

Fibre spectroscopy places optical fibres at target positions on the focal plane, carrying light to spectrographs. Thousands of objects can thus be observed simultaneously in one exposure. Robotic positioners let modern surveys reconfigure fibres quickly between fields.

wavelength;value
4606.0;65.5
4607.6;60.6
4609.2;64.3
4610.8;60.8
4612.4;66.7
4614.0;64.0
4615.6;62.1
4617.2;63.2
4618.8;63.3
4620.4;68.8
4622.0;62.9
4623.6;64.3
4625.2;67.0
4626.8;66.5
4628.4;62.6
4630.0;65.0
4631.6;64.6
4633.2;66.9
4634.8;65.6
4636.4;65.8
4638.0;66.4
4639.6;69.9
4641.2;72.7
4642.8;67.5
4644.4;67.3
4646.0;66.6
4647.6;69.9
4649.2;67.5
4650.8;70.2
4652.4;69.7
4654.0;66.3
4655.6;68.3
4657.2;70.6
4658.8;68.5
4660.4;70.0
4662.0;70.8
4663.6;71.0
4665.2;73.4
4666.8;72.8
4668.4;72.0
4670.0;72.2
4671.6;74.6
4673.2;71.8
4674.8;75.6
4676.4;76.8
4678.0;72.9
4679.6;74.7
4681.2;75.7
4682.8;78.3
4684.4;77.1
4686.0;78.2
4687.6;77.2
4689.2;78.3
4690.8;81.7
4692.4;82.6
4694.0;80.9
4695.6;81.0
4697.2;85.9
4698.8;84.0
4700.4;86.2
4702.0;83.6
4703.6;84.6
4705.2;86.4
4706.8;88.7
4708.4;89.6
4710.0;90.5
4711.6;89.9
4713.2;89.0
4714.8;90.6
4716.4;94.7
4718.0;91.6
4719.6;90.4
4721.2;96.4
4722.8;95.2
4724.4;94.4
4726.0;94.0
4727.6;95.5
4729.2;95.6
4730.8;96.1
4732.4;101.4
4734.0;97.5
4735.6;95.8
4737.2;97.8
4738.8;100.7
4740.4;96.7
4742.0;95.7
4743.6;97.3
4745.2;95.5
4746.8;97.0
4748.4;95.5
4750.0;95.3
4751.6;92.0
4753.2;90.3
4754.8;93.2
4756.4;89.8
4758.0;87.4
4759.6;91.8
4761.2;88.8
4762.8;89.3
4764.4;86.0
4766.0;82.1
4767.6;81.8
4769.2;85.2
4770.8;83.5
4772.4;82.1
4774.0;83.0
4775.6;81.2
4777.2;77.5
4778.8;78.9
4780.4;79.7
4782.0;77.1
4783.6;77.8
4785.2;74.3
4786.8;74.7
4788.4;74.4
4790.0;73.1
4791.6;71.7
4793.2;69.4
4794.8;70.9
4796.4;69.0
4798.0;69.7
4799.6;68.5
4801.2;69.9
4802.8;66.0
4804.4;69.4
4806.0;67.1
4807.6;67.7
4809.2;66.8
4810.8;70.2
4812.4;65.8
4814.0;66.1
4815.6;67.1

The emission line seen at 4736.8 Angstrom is Mg II 2798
